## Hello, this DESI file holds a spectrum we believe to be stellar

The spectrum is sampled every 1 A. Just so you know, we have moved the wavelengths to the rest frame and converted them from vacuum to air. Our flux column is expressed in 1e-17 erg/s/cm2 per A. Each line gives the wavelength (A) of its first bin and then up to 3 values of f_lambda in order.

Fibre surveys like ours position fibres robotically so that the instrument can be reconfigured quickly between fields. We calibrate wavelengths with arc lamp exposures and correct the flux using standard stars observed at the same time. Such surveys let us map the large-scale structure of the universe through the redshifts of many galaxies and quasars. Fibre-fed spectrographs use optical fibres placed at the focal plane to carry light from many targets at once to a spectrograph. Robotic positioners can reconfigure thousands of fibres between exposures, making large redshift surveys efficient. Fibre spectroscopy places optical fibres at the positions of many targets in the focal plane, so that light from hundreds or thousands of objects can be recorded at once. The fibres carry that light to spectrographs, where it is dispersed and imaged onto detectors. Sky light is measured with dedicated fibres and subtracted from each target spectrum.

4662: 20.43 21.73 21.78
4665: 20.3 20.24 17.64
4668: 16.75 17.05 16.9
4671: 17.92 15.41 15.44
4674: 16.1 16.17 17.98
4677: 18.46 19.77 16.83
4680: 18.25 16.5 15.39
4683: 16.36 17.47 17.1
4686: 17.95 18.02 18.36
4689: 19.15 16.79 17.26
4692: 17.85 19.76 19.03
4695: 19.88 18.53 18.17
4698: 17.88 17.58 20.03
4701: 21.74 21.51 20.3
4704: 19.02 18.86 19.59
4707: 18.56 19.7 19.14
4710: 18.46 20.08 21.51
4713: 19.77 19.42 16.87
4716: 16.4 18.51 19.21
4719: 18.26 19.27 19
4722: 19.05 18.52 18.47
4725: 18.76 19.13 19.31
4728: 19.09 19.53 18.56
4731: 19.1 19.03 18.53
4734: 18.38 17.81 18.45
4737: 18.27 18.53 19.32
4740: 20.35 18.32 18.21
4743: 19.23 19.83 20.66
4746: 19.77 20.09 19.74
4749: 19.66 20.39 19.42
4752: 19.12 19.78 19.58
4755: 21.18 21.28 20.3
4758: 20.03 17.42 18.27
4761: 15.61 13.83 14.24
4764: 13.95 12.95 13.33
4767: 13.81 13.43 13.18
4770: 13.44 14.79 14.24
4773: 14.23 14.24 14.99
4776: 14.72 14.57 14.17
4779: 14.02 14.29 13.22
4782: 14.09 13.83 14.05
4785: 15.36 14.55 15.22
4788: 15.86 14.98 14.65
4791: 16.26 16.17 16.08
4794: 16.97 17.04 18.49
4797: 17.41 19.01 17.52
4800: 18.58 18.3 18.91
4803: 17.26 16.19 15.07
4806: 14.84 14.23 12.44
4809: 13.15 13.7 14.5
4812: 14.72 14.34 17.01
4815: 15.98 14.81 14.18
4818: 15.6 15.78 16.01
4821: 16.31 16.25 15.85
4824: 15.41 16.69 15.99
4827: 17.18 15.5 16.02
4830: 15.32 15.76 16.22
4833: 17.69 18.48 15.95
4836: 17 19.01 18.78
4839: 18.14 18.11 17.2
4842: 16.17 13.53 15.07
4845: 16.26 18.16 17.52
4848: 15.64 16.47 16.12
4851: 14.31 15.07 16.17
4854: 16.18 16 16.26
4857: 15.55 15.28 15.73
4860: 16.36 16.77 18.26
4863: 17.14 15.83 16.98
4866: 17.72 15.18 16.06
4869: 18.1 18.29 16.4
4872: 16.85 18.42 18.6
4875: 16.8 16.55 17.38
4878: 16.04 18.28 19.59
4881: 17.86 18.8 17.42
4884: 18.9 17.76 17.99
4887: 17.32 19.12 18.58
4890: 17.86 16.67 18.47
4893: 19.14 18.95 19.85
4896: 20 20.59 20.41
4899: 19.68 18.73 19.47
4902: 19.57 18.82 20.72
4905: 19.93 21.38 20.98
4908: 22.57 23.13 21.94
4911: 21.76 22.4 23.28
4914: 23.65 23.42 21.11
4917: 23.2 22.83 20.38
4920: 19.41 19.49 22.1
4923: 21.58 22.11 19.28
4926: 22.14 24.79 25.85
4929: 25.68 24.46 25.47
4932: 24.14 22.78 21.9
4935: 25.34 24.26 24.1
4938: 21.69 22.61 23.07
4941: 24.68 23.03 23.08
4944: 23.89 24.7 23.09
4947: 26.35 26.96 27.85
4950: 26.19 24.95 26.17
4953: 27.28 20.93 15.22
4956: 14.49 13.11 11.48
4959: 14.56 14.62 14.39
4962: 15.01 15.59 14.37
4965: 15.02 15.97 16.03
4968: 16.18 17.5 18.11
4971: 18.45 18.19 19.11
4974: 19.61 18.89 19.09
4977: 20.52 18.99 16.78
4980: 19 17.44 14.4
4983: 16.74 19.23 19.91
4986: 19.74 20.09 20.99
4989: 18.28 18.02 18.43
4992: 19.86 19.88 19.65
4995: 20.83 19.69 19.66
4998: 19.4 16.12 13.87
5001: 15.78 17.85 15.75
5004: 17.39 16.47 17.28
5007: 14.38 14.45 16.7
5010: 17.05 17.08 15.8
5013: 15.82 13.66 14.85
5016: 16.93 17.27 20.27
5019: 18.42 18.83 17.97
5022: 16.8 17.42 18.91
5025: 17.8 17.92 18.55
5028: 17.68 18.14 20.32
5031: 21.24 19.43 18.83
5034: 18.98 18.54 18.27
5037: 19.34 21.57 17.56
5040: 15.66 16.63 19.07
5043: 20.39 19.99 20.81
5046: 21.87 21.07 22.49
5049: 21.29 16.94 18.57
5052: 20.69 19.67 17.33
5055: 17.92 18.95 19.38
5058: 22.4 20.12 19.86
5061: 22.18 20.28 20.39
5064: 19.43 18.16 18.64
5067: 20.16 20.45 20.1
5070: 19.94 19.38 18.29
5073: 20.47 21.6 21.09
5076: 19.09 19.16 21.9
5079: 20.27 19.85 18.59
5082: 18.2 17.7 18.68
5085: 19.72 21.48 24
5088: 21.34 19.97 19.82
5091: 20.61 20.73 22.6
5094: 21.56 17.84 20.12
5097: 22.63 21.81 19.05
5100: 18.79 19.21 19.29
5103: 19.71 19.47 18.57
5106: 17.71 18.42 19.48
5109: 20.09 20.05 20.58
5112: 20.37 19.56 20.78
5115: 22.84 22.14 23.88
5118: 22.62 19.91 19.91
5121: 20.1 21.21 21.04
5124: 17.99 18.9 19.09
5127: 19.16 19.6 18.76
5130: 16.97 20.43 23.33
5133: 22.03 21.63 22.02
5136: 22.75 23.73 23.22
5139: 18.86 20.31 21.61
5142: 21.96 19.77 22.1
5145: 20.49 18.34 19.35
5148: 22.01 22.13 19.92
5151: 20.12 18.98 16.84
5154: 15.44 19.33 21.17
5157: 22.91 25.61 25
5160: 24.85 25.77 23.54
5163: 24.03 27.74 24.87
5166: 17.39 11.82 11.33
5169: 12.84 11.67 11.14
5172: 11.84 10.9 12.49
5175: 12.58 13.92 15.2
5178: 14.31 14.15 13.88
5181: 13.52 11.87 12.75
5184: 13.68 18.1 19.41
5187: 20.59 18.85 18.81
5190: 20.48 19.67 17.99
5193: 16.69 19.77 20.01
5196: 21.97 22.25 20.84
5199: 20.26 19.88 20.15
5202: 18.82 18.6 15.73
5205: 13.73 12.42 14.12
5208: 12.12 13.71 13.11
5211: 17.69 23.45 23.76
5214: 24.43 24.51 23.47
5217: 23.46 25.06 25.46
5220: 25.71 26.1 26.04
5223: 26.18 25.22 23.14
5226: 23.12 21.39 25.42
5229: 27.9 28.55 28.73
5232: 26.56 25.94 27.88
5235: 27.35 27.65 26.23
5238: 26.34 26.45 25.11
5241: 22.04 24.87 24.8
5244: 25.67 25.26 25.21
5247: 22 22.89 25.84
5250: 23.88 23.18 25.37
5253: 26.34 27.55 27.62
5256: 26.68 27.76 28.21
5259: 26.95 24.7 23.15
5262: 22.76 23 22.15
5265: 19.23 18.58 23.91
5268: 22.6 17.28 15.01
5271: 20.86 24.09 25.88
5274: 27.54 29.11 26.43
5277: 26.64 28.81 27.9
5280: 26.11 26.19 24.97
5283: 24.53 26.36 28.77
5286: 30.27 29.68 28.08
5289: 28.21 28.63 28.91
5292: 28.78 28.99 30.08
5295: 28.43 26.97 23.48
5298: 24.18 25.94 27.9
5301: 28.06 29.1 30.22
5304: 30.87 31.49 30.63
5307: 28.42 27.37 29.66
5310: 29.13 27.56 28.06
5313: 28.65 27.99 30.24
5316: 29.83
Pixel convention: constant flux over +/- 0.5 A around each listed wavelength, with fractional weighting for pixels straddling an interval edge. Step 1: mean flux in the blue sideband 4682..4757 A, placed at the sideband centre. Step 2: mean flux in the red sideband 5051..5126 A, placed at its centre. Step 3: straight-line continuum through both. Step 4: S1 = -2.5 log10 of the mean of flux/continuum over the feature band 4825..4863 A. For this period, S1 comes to 0.17 mag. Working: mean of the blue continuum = 19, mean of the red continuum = 20.1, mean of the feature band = 16.5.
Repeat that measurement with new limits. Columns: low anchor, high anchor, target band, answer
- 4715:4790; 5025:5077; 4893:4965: -0.153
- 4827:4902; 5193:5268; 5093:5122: 0.047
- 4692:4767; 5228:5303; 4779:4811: 0.243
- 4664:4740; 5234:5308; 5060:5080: 0.165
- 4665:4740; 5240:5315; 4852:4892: 0.203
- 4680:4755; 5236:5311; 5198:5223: 0.242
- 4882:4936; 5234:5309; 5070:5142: 0.168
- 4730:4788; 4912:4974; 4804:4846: 0.160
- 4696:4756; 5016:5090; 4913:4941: -0.182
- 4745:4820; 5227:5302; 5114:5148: 0.112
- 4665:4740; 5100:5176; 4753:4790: 0.210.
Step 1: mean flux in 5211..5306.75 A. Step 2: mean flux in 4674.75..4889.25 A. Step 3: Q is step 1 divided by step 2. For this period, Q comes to 1.50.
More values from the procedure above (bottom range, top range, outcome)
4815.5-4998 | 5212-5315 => 1.37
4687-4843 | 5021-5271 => 1.19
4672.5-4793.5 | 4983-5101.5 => 1.08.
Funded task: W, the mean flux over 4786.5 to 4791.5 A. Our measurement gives 15.4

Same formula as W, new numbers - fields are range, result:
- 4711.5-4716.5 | 18.8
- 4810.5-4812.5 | 14.6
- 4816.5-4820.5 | 15.4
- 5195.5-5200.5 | 21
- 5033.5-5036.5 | 18.6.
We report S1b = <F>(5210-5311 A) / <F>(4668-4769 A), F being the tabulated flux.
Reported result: 1.41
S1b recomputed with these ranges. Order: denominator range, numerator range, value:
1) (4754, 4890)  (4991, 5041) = 1.10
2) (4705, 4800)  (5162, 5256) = 1.19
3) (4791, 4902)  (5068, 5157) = 1.20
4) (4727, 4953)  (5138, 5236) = 1.09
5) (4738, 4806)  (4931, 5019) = 1.14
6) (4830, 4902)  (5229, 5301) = 1.48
